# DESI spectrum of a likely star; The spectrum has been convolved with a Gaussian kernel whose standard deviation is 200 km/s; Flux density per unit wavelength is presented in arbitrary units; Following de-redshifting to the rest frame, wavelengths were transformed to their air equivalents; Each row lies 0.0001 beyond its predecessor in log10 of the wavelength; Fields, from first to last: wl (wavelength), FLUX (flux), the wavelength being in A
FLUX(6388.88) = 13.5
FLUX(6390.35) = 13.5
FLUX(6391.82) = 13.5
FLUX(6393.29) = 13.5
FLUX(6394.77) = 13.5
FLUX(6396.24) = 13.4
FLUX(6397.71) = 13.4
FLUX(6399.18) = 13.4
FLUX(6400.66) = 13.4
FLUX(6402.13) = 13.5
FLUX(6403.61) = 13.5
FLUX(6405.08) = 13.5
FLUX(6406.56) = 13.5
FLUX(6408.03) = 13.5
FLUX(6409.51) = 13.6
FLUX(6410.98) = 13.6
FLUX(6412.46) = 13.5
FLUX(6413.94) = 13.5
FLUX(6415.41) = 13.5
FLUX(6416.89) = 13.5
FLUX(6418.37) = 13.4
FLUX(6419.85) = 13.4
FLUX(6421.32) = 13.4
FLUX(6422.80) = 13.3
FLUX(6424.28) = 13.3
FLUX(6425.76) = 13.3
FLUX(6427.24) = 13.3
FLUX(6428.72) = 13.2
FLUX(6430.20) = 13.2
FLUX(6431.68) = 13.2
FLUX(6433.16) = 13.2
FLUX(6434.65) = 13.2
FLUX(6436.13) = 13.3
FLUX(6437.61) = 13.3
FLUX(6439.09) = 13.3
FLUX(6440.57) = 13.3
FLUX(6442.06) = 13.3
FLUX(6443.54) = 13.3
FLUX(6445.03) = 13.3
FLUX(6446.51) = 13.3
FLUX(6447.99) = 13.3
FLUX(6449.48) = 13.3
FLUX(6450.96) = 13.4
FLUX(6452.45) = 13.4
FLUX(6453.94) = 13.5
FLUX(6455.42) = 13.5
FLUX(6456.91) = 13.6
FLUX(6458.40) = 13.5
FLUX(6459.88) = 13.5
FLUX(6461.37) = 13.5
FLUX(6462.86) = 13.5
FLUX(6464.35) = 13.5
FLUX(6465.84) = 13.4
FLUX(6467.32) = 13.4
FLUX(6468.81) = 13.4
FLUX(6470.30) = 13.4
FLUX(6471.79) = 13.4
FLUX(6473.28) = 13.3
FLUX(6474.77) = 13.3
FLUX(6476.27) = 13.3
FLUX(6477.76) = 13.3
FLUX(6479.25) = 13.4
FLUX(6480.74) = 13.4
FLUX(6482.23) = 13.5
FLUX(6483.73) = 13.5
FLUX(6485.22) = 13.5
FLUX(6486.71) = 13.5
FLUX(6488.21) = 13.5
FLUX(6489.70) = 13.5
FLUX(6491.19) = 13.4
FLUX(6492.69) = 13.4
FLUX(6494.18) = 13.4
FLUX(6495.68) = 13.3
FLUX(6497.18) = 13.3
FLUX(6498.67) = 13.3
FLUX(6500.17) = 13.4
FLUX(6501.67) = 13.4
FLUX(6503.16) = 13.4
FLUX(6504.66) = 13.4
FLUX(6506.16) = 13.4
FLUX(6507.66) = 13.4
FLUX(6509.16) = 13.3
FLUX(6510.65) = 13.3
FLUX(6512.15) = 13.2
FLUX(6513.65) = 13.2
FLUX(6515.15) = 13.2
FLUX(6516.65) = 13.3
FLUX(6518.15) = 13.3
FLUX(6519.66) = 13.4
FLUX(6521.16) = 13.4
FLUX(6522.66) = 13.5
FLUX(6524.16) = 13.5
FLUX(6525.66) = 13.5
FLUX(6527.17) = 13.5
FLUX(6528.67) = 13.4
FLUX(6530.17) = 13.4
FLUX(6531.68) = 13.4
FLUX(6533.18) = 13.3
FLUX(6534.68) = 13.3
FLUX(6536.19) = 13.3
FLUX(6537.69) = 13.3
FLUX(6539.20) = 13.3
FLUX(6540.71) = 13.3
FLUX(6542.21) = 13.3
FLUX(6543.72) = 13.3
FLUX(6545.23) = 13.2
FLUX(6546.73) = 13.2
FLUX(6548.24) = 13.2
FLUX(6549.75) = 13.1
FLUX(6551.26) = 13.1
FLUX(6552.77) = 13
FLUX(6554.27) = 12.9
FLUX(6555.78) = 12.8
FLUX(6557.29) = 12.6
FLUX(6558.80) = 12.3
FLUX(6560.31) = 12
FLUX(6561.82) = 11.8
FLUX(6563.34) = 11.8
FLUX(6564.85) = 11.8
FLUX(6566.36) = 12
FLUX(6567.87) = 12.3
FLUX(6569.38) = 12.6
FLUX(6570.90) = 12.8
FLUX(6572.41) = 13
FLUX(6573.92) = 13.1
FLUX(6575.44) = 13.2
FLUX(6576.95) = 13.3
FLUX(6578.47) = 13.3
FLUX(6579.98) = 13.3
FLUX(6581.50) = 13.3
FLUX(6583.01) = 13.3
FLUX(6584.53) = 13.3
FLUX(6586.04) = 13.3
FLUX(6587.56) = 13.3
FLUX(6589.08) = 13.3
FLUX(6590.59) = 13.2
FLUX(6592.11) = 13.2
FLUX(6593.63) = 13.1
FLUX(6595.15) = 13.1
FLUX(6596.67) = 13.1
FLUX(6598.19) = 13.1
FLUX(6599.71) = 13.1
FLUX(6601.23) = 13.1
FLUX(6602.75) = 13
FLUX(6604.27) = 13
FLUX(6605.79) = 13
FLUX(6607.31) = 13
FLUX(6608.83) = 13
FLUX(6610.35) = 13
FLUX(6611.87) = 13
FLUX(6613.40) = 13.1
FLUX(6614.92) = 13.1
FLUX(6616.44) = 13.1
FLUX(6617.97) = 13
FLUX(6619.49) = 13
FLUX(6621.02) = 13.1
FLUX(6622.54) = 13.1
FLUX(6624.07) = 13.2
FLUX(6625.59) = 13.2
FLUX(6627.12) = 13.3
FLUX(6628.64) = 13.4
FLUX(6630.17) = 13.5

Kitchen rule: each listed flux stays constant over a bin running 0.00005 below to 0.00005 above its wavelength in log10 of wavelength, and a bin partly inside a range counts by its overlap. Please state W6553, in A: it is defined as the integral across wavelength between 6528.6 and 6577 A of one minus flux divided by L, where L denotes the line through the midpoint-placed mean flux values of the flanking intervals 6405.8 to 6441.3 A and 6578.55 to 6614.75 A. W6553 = 1.2 A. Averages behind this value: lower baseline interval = 13.4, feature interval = 12.9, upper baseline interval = 13.1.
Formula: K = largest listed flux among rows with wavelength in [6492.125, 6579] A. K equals 13.5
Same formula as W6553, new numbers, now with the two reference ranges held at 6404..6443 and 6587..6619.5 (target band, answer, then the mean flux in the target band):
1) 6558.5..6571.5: 1.0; 12.1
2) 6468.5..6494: -0.3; 13.4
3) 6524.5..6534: -0.2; 13.4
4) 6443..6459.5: -0.1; 13.4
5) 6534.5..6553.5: -0.1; 13.2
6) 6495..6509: -0.1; 13.4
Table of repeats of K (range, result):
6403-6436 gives 13.6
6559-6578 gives 13.3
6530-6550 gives 13.4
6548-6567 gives 13.2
